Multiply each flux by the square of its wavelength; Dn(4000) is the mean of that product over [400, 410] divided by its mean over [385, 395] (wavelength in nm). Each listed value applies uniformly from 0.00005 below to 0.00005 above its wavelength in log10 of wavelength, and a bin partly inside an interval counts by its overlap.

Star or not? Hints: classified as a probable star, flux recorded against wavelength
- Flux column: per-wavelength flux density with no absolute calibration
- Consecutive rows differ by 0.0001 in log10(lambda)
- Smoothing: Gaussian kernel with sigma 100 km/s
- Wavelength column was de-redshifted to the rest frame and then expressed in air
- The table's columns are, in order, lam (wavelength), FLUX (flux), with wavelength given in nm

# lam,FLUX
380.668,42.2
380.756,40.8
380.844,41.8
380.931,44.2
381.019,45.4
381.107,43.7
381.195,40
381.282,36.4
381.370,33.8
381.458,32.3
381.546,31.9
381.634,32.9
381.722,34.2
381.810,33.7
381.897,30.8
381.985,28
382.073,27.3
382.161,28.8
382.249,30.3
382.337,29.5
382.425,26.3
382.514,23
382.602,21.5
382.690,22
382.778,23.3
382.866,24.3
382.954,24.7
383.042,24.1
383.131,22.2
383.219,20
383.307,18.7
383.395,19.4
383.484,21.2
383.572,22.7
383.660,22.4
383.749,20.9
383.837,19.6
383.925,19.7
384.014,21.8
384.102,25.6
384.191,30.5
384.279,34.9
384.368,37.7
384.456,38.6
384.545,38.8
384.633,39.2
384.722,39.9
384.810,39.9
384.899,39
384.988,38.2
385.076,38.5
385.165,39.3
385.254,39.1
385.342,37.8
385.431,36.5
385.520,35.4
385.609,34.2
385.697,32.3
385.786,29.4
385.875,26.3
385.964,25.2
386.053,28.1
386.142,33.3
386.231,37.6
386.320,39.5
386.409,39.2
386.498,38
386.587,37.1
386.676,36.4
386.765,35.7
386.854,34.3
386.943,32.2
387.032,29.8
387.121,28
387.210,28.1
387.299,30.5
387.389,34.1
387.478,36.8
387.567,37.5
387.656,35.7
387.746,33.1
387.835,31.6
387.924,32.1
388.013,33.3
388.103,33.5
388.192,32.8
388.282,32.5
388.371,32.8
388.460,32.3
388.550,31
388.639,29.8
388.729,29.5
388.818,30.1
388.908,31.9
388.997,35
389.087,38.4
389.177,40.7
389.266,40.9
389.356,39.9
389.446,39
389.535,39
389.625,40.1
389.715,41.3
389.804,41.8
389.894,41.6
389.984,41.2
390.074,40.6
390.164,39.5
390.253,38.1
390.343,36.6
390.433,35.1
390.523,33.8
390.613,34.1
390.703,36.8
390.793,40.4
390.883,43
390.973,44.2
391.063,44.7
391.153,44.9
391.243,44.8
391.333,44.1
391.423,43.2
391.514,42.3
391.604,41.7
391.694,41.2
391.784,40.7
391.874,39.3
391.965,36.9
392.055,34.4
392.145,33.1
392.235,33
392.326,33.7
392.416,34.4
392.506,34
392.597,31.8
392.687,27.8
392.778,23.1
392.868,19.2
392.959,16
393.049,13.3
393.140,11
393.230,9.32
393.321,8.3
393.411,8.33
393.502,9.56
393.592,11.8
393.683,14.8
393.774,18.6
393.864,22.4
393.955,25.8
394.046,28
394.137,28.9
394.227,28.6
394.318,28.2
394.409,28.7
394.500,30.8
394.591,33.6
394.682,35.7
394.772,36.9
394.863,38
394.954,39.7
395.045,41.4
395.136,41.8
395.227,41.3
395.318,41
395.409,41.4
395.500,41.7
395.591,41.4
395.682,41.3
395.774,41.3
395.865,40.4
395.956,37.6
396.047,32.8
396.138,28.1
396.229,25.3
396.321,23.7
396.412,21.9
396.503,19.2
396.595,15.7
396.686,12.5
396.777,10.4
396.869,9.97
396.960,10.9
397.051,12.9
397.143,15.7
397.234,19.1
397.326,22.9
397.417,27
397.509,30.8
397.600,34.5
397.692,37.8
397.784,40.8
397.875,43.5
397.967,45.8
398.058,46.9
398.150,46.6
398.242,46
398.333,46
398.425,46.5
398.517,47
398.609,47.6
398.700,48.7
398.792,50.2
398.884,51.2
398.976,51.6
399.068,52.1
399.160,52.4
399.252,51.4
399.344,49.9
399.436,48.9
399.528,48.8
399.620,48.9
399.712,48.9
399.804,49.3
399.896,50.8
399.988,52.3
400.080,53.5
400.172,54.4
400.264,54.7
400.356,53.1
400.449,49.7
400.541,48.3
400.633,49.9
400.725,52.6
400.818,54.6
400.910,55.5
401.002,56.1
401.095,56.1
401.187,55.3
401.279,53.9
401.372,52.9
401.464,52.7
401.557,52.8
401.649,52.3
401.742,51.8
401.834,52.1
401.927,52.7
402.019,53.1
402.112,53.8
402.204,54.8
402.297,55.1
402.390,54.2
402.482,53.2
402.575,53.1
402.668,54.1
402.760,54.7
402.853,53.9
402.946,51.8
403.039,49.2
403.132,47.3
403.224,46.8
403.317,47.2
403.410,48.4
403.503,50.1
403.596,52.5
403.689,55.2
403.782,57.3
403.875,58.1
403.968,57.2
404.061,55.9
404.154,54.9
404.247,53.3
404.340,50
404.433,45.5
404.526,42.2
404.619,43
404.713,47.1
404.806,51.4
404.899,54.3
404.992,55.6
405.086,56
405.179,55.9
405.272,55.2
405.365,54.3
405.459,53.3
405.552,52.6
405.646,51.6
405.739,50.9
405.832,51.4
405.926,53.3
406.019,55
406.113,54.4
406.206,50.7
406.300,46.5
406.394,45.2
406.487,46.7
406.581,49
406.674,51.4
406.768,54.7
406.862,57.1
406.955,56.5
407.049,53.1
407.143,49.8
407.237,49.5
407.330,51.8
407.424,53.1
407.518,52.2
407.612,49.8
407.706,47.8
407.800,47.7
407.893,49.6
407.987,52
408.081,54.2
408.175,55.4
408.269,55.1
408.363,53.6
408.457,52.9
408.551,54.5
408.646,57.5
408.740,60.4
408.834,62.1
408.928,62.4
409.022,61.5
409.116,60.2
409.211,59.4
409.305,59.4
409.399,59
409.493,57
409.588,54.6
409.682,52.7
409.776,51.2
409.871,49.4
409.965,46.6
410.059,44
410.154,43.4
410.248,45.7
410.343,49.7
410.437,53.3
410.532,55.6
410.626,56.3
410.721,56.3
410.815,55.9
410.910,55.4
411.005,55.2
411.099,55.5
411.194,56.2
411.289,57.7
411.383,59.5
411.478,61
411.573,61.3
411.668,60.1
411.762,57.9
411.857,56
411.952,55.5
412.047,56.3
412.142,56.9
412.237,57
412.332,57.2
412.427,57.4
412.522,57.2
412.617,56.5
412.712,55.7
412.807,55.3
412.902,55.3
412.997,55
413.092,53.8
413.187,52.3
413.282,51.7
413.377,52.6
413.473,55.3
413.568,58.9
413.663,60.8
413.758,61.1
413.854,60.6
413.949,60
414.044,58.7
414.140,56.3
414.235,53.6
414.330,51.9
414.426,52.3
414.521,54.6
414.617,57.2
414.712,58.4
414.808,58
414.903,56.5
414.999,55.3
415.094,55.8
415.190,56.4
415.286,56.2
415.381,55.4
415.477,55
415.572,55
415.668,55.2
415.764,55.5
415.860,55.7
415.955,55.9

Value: 1.73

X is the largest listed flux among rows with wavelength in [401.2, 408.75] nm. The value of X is 60.4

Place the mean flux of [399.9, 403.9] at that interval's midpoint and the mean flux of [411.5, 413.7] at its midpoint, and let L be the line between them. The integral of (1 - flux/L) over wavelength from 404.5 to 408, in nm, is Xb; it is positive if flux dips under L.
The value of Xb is 0.18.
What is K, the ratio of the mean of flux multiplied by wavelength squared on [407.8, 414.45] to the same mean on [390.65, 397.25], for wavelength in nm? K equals 2.0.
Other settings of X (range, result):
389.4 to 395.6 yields 44.9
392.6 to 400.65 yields 54.7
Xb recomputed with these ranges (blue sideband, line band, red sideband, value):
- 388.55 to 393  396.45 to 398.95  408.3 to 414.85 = 0.60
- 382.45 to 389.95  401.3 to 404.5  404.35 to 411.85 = -0.28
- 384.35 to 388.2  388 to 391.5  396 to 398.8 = -0.44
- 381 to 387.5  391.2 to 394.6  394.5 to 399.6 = 0.69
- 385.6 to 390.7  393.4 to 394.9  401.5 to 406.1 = 0.58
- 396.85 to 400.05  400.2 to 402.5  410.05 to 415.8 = -0.47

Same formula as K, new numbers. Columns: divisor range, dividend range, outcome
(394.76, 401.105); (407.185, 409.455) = 1.43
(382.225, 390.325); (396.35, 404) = 1.51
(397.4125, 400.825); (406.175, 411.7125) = 1.18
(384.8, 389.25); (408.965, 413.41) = 1.83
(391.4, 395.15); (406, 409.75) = 2.04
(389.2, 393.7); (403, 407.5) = 1.67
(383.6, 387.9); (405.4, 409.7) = 1.80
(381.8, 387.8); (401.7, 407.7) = 1.87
